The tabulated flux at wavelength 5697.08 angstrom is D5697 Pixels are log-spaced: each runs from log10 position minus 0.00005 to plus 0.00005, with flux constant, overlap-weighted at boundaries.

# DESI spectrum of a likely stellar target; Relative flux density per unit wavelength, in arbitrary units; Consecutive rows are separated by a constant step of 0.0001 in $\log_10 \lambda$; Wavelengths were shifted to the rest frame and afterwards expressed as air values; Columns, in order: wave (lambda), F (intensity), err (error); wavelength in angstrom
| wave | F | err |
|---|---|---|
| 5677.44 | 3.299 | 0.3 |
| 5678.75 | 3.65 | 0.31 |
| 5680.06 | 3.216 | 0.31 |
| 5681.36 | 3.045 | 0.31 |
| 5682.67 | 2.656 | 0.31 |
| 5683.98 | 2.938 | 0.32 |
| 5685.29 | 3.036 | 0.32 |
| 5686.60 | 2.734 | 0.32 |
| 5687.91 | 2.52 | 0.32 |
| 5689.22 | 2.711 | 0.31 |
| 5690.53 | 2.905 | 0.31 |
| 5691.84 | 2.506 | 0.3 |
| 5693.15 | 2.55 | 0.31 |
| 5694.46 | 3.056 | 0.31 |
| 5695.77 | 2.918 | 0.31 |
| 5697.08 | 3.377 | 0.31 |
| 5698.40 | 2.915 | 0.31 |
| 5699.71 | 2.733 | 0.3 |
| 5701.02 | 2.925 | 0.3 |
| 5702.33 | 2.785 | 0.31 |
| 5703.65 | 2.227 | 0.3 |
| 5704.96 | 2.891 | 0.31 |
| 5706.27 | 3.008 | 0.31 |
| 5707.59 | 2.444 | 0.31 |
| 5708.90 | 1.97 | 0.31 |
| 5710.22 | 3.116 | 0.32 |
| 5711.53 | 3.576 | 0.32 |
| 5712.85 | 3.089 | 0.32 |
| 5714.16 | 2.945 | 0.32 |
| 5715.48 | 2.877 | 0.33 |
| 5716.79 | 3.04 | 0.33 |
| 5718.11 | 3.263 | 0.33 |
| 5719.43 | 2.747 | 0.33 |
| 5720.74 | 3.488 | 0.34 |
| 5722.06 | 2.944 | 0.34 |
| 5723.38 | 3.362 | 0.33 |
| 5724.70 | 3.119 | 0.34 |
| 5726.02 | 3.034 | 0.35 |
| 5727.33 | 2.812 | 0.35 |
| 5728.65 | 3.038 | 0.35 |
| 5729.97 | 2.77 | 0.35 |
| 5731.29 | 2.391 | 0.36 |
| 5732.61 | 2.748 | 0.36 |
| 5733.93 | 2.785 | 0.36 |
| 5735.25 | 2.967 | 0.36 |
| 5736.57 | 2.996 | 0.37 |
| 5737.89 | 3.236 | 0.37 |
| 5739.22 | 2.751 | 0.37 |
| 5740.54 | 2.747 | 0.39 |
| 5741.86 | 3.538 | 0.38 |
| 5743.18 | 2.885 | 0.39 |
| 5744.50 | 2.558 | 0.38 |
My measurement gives 3.377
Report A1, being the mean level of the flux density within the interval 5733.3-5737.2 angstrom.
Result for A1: 2.92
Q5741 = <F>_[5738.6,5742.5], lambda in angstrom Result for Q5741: 3.01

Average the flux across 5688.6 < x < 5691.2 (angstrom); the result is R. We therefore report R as 2.81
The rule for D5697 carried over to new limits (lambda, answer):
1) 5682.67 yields 2.656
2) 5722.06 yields 2.944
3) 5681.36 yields 3.045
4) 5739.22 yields 2.751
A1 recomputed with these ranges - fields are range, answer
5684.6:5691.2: 2.78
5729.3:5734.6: 2.67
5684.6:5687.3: 2.88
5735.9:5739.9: 2.99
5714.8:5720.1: 2.98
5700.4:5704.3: 2.64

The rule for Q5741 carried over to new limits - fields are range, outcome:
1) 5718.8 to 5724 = 3.14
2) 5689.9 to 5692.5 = 2.7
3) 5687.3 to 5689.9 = 2.62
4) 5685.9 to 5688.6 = 2.63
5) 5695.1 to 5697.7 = 3.15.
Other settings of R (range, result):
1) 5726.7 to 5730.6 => 2.87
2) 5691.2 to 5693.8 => 2.53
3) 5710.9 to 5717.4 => 3.11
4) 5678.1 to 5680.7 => 3.43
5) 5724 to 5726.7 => 3.08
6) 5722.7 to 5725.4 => 3.23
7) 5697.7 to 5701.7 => 2.86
